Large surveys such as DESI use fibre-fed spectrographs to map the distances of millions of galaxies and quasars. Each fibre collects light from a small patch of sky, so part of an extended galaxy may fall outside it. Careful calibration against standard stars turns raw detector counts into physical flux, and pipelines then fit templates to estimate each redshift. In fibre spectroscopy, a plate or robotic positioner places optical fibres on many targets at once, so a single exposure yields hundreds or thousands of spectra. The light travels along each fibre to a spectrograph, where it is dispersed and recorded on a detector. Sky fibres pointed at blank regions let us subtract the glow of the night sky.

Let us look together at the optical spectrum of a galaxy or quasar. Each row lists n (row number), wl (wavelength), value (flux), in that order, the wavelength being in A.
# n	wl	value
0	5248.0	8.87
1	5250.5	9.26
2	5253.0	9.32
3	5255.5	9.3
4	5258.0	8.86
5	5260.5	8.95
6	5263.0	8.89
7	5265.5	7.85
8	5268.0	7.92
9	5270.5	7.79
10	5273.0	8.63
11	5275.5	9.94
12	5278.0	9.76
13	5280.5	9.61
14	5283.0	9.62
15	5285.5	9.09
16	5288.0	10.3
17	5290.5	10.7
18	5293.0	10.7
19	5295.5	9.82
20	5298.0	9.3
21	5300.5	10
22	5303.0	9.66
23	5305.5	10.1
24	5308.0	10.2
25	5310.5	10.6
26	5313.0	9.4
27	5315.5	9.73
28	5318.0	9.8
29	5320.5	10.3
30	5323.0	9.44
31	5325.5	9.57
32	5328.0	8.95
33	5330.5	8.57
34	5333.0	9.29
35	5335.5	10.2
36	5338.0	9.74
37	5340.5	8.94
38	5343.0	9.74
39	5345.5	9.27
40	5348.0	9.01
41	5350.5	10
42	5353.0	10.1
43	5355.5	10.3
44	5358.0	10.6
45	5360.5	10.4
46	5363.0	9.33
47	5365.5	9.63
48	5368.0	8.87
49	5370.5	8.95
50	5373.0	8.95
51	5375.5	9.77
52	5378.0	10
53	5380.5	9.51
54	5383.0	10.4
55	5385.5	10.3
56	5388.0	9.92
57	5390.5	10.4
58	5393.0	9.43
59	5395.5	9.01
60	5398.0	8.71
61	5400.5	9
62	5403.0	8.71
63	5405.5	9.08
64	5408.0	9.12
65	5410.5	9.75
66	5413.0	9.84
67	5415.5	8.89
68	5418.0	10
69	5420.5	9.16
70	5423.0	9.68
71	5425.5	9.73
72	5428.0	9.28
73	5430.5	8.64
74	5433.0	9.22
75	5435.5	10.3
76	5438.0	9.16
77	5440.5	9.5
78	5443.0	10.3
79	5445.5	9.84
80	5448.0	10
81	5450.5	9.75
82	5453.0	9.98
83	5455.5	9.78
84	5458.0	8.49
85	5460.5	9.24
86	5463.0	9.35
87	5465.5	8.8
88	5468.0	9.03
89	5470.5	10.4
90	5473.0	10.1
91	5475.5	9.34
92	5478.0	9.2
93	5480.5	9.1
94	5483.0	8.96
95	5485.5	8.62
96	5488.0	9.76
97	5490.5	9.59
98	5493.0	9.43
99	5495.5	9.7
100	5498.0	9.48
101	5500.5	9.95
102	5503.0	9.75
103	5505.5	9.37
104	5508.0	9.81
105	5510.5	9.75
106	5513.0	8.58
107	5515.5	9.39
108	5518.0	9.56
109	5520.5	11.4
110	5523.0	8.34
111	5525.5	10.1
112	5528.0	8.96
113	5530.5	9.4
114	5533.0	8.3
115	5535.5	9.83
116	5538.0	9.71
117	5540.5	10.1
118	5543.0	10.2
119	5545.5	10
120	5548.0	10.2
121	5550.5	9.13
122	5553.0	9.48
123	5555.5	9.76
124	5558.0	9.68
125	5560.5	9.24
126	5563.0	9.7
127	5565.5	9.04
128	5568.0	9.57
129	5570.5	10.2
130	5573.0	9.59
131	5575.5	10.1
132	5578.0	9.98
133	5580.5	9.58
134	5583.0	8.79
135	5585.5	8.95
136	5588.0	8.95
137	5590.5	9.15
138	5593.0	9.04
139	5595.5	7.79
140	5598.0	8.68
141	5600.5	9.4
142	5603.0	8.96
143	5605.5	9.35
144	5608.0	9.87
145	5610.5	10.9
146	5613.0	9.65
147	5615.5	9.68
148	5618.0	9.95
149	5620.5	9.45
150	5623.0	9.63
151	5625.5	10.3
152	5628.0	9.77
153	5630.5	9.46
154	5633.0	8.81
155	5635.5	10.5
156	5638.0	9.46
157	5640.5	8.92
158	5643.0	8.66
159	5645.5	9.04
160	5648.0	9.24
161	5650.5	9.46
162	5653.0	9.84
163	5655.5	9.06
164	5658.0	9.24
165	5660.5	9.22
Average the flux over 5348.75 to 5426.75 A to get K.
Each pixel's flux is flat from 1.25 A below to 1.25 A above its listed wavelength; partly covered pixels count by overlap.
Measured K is 9.59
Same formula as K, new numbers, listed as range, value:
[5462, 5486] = 9.31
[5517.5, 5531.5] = 9.63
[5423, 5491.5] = 9.46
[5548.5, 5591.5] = 9.48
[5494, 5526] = 9.62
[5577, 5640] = 9.43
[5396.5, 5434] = 9.25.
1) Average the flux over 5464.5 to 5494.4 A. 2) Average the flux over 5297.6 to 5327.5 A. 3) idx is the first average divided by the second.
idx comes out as 0.95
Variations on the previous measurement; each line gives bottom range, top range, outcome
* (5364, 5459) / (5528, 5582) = 1.01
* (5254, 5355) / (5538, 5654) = 1.00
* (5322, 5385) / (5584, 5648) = 0.98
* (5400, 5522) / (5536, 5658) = 1.00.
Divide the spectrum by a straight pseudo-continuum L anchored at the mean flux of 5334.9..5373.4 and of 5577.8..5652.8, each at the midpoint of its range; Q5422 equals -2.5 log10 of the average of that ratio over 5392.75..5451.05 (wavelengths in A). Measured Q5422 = 0.02 mag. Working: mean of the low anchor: 9.63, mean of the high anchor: 9.38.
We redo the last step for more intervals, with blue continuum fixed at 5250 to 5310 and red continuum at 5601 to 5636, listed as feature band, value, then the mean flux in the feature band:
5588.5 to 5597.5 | 0.12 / 8.69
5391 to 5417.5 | 0.04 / 9.21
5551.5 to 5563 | 0.01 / 9.55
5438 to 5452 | -0.03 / 9.82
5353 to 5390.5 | -0.04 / 9.81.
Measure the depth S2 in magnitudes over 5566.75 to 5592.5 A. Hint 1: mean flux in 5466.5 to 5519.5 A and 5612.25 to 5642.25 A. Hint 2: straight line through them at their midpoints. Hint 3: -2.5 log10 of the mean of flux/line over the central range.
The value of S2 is 0.011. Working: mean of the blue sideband 9.48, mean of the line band 9.47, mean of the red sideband 9.62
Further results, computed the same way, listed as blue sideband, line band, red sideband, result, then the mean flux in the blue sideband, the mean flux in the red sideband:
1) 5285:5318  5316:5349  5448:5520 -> 0.05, 9.98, 9.47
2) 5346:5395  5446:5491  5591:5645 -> 0.02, 9.76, 9.43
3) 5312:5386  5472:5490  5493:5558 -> 0.04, 9.63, 9.61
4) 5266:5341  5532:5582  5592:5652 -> -0.03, 9.58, 9.42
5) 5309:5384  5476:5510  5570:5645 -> 0.01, 9.64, 9.44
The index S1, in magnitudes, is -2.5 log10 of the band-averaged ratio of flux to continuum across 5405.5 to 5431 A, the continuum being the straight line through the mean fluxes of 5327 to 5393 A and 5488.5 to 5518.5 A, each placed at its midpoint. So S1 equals 0.02 mag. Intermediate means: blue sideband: 9.66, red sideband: 9.54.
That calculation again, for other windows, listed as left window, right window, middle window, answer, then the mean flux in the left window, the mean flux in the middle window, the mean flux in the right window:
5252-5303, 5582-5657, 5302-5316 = -0.07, 9.33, 9.97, 9.36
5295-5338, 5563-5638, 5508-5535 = 0.02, 9.7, 9.41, 9.49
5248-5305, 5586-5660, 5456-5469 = 0.04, 9.33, 9.03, 9.38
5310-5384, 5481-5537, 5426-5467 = 0.00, 9.63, 9.48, 9.45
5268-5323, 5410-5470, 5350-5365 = -0.05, 9.72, 10.1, 9.5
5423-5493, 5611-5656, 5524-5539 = 0.01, 9.46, 9.36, 9.52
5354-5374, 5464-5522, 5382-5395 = -0.04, 9.64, 10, 9.52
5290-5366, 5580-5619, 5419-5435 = 0.03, 9.78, 9.34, 9.28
